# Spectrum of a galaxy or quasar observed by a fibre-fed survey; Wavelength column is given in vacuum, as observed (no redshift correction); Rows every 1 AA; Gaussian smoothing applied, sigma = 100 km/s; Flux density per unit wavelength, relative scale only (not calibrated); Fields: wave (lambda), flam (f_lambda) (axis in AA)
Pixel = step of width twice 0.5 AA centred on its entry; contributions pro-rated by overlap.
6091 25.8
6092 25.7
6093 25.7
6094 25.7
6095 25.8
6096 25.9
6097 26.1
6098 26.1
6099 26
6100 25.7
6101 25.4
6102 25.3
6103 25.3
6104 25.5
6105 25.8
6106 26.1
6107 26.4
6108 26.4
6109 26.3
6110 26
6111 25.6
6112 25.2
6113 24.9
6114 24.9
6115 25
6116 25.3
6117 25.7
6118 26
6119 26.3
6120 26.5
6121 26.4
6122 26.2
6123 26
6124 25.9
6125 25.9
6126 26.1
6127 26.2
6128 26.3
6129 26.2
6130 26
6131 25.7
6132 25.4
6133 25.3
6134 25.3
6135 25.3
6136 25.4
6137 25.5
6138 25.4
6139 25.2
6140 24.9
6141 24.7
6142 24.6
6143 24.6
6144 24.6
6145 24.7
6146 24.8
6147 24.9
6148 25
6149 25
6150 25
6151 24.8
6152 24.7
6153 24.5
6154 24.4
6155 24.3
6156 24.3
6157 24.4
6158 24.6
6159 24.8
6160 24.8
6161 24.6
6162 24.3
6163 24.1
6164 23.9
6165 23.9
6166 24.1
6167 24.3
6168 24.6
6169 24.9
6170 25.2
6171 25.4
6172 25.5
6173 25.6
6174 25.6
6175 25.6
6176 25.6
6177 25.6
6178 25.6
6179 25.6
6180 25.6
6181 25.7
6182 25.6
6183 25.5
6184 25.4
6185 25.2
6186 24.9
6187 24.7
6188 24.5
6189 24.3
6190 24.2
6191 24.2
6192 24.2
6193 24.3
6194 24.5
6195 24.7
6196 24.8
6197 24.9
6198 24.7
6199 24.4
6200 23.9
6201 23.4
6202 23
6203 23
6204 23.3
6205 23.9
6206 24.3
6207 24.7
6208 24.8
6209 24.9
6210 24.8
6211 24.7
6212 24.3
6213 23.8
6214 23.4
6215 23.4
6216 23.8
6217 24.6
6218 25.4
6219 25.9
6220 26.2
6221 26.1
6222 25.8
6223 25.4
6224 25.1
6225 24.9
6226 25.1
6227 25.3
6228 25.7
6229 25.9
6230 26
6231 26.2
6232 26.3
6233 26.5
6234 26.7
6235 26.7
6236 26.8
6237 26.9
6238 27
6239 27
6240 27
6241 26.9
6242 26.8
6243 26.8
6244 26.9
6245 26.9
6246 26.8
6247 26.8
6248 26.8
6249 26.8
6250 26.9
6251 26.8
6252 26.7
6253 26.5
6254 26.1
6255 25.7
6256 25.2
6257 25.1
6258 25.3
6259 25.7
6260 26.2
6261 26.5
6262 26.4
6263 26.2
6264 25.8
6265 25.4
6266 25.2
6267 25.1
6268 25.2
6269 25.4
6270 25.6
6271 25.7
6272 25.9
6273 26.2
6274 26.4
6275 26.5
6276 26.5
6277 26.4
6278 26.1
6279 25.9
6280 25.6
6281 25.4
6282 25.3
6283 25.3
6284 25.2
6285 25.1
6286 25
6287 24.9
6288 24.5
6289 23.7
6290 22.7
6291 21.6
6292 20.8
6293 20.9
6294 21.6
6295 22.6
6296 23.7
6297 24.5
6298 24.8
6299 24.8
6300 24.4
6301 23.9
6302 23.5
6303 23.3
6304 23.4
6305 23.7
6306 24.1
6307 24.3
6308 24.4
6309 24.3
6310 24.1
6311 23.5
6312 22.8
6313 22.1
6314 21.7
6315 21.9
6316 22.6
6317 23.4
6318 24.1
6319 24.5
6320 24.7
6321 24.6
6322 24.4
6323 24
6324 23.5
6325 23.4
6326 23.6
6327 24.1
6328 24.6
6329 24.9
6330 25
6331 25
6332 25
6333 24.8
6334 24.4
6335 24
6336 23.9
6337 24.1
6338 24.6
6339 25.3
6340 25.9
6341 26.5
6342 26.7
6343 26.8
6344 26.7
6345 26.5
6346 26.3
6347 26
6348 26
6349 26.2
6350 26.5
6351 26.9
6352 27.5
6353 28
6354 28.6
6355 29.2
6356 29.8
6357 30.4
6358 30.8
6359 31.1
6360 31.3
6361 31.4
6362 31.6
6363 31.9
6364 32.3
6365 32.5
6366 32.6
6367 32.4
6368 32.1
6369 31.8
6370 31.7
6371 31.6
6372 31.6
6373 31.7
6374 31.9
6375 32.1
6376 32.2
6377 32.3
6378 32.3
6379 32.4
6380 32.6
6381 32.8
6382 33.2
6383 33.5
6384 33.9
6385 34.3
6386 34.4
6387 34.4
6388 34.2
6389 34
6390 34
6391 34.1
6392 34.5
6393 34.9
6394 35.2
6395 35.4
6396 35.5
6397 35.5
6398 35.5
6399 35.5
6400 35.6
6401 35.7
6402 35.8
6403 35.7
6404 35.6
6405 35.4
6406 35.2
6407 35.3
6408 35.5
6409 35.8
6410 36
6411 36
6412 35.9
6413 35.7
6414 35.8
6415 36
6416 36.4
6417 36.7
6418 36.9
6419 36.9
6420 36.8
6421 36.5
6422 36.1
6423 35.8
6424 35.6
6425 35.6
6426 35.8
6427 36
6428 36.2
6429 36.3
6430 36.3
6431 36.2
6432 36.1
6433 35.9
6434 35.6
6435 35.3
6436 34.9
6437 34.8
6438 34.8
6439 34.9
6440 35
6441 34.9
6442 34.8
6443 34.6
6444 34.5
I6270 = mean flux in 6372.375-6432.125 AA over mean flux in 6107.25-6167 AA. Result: 1.39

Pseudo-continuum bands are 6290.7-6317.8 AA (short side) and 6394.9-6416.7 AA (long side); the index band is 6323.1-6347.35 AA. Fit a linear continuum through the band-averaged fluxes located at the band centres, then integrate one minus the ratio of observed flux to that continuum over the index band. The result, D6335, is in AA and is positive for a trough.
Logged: 1.8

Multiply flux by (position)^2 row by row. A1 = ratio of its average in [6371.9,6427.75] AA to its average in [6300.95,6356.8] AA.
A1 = 1.43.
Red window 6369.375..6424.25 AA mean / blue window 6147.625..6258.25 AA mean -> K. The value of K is 1.37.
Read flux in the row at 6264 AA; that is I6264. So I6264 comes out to 25.8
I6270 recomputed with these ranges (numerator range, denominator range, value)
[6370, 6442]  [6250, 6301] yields 1.39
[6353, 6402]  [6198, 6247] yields 1.30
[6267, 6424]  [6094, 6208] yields 1.15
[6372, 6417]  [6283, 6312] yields 1.46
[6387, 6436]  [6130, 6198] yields 1.43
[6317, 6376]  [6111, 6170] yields 1.10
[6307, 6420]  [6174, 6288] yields 1.18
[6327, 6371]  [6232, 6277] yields 1.06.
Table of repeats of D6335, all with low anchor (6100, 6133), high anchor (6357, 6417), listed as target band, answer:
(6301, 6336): 8.73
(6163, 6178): 1.33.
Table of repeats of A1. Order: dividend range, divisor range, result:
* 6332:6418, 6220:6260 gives 1.26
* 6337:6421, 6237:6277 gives 1.28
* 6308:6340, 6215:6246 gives 0.95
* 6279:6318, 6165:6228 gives 0.99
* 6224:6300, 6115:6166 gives 1.06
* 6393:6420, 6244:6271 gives 1.44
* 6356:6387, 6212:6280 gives 1.29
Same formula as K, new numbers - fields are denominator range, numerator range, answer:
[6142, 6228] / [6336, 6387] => 1.21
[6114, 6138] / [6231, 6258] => 1.03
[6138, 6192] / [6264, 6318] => 0.98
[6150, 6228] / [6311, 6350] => 1.00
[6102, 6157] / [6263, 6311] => 0.97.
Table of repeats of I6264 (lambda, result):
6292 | 20.8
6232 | 26.3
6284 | 25.2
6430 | 36.3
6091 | 25.8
